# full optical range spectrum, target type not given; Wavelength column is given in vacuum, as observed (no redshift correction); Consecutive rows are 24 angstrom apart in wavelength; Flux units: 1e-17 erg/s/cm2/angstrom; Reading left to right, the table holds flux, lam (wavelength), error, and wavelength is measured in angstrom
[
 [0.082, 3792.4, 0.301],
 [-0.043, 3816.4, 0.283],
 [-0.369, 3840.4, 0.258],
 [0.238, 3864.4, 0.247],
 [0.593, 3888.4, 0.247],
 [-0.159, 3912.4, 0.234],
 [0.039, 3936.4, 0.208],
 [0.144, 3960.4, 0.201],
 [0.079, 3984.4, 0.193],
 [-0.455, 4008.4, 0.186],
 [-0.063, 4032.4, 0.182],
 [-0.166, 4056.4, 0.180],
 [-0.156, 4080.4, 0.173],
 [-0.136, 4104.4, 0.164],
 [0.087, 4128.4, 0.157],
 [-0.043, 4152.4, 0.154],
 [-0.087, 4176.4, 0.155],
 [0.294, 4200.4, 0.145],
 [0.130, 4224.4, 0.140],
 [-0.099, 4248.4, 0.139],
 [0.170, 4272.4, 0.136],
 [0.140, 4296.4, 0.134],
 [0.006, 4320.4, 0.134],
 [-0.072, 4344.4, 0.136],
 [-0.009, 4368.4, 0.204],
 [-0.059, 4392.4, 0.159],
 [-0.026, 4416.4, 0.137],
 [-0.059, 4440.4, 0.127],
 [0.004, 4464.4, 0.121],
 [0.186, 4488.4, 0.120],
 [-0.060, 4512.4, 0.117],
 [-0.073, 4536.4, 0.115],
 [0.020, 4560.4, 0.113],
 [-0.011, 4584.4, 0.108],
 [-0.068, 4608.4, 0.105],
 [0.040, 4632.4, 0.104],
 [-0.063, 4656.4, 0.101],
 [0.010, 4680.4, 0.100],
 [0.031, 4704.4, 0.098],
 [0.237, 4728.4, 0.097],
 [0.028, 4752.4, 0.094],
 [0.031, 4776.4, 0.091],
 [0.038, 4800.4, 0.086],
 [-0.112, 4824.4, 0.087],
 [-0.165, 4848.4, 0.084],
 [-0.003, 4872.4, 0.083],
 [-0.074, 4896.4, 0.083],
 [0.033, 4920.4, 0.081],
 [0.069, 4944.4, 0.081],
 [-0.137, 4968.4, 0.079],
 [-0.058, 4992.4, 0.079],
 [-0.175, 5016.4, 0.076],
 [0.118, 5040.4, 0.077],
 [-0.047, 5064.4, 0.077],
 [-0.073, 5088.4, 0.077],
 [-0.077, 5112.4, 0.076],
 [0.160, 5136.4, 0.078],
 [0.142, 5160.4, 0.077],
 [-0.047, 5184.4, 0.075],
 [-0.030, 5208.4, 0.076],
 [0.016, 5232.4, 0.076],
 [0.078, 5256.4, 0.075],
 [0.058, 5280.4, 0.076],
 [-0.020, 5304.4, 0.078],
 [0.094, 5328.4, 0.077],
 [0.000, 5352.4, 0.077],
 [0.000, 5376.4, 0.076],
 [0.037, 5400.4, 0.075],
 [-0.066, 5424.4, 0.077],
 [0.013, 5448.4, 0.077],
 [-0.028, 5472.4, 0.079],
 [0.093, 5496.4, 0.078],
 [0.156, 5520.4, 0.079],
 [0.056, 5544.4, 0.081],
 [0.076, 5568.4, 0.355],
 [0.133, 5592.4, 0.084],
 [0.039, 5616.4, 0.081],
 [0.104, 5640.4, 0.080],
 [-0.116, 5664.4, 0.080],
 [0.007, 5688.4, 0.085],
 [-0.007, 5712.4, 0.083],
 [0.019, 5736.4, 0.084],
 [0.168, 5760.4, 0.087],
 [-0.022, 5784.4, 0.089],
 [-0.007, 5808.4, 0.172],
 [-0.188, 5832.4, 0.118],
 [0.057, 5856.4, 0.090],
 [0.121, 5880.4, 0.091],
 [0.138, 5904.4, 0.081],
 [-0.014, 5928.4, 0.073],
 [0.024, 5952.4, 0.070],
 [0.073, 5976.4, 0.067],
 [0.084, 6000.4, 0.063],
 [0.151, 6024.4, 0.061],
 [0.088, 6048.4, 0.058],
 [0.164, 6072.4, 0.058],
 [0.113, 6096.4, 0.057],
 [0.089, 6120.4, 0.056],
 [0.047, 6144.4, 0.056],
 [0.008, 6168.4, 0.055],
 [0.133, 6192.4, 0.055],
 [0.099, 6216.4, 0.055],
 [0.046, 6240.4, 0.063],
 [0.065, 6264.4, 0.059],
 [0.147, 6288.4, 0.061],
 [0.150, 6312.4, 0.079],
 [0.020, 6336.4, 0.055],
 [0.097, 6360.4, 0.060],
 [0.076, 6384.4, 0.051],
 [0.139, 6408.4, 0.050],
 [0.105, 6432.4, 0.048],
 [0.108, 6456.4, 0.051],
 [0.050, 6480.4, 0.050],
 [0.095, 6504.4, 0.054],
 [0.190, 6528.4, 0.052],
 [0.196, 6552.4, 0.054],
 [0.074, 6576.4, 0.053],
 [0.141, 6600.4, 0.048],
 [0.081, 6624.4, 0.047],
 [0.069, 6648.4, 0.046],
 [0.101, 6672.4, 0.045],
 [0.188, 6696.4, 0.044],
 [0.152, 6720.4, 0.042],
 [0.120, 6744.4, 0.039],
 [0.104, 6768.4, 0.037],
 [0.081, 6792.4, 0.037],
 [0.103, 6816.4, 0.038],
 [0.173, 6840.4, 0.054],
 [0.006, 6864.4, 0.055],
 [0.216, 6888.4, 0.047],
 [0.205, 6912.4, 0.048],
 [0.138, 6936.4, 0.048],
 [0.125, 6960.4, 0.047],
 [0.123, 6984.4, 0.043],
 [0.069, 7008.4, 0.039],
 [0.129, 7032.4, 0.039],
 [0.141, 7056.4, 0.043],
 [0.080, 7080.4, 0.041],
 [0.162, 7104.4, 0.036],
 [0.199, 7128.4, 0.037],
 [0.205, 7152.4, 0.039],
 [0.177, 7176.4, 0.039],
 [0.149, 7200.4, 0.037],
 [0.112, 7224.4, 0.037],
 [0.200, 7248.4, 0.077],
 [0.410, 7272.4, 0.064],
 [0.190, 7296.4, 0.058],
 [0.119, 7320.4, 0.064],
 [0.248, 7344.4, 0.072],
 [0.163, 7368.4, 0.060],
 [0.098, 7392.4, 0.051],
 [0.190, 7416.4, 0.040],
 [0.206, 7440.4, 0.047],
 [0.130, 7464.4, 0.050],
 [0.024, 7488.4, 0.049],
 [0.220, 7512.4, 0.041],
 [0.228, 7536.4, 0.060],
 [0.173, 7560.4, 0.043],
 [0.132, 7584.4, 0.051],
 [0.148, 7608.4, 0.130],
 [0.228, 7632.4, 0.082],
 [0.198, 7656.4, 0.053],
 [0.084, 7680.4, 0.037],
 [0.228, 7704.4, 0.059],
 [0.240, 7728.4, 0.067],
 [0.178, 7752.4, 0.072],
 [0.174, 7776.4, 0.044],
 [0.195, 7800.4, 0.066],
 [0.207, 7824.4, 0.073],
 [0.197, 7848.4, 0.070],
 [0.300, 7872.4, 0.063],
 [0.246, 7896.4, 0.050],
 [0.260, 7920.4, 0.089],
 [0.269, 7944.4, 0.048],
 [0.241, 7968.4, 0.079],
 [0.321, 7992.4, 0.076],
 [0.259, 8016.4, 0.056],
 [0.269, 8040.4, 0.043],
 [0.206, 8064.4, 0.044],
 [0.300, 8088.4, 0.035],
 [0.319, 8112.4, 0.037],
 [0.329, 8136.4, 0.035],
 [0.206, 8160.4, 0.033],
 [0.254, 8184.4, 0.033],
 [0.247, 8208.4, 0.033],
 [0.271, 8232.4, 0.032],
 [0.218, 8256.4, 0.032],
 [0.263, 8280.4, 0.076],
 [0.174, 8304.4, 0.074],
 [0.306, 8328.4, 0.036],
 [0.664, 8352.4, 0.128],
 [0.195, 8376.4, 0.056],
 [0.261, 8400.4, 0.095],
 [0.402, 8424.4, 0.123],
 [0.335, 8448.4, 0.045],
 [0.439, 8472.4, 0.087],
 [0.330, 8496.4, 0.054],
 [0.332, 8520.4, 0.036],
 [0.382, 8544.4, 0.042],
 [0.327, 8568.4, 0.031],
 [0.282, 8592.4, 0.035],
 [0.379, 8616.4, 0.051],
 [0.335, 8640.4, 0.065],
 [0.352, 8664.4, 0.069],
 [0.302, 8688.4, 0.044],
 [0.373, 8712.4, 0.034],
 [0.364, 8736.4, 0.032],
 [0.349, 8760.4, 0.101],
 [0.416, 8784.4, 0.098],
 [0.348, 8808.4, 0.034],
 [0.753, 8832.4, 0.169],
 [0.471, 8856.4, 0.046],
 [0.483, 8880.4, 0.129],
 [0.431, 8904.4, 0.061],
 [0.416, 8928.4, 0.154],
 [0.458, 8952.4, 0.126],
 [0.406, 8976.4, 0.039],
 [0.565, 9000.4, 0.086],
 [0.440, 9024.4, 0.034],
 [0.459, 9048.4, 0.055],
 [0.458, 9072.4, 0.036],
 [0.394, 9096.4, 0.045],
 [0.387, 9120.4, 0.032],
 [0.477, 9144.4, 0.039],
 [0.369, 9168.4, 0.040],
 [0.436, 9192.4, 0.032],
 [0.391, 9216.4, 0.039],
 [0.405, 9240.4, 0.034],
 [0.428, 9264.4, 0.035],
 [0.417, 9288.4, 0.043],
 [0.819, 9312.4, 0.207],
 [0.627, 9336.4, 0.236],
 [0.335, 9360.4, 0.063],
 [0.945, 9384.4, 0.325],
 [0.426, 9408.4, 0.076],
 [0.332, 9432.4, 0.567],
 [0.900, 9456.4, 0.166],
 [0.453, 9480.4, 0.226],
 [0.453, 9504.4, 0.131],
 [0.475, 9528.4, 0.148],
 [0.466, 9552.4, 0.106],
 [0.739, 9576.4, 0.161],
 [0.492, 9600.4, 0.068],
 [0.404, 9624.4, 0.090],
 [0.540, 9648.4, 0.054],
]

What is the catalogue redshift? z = 0.95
